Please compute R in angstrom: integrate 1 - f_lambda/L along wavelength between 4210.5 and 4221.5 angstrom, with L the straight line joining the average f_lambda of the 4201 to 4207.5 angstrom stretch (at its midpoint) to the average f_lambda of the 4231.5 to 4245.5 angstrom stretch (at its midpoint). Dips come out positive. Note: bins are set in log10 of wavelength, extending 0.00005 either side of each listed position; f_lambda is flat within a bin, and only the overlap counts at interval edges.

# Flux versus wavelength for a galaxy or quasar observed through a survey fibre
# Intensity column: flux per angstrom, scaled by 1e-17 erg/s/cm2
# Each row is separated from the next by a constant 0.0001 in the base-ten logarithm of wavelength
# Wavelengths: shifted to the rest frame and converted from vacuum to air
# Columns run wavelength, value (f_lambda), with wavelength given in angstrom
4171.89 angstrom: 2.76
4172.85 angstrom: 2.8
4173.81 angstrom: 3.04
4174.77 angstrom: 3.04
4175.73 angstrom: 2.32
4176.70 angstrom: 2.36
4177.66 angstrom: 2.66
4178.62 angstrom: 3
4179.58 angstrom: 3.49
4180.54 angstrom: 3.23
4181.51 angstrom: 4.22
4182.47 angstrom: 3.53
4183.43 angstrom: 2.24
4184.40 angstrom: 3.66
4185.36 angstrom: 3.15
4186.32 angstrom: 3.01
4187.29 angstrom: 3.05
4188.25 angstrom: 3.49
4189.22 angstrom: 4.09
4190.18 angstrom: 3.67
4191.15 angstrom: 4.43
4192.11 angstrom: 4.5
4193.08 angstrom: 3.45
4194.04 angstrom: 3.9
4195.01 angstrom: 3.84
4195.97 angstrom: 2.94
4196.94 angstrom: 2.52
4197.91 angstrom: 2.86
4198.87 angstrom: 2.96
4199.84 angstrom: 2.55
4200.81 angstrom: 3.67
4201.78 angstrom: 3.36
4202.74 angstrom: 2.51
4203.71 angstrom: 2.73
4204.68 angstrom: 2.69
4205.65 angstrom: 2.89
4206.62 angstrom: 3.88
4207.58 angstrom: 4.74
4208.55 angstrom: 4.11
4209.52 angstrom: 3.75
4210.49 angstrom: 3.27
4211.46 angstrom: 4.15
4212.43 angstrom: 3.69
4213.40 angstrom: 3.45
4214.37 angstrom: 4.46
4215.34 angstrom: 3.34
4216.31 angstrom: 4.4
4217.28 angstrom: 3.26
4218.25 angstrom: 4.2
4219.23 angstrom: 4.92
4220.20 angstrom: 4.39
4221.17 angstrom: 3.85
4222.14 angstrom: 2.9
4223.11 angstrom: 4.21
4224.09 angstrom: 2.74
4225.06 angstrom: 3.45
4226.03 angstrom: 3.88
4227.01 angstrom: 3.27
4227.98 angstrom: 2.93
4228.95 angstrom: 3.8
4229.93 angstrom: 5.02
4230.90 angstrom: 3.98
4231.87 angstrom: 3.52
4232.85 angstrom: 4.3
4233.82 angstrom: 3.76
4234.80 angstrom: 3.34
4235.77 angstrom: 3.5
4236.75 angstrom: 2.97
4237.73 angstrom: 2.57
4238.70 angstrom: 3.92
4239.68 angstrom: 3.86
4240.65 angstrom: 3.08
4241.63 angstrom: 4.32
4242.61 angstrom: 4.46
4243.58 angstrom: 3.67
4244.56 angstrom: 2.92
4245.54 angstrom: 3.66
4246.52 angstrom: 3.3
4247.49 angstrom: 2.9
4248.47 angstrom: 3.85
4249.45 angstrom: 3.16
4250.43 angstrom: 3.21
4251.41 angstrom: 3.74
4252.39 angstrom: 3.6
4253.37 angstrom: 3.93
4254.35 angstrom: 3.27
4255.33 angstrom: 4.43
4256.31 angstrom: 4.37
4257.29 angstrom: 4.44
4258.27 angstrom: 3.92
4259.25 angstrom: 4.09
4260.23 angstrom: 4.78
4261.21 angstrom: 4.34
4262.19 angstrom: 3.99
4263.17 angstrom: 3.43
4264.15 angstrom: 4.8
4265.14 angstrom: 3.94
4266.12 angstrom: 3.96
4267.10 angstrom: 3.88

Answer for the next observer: -2.3 angstrom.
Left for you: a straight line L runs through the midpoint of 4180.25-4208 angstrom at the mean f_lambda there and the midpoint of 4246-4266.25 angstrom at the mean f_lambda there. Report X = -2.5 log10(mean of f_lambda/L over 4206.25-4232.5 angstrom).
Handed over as -0.078 mag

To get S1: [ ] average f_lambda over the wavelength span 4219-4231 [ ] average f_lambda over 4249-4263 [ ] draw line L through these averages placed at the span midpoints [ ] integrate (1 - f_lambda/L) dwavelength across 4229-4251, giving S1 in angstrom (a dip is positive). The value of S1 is 1.4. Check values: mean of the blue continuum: 3.77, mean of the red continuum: 3.94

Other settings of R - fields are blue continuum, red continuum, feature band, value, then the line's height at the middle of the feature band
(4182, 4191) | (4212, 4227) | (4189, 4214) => 0.5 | 3.56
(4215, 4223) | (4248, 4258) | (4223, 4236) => 0.7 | 3.89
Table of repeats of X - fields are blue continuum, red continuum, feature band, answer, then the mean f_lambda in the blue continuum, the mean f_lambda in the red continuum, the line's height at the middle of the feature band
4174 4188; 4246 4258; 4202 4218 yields -0.08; 3.08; 3.69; 3.33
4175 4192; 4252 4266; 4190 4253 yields 0.03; 3.29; 4.1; 3.7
